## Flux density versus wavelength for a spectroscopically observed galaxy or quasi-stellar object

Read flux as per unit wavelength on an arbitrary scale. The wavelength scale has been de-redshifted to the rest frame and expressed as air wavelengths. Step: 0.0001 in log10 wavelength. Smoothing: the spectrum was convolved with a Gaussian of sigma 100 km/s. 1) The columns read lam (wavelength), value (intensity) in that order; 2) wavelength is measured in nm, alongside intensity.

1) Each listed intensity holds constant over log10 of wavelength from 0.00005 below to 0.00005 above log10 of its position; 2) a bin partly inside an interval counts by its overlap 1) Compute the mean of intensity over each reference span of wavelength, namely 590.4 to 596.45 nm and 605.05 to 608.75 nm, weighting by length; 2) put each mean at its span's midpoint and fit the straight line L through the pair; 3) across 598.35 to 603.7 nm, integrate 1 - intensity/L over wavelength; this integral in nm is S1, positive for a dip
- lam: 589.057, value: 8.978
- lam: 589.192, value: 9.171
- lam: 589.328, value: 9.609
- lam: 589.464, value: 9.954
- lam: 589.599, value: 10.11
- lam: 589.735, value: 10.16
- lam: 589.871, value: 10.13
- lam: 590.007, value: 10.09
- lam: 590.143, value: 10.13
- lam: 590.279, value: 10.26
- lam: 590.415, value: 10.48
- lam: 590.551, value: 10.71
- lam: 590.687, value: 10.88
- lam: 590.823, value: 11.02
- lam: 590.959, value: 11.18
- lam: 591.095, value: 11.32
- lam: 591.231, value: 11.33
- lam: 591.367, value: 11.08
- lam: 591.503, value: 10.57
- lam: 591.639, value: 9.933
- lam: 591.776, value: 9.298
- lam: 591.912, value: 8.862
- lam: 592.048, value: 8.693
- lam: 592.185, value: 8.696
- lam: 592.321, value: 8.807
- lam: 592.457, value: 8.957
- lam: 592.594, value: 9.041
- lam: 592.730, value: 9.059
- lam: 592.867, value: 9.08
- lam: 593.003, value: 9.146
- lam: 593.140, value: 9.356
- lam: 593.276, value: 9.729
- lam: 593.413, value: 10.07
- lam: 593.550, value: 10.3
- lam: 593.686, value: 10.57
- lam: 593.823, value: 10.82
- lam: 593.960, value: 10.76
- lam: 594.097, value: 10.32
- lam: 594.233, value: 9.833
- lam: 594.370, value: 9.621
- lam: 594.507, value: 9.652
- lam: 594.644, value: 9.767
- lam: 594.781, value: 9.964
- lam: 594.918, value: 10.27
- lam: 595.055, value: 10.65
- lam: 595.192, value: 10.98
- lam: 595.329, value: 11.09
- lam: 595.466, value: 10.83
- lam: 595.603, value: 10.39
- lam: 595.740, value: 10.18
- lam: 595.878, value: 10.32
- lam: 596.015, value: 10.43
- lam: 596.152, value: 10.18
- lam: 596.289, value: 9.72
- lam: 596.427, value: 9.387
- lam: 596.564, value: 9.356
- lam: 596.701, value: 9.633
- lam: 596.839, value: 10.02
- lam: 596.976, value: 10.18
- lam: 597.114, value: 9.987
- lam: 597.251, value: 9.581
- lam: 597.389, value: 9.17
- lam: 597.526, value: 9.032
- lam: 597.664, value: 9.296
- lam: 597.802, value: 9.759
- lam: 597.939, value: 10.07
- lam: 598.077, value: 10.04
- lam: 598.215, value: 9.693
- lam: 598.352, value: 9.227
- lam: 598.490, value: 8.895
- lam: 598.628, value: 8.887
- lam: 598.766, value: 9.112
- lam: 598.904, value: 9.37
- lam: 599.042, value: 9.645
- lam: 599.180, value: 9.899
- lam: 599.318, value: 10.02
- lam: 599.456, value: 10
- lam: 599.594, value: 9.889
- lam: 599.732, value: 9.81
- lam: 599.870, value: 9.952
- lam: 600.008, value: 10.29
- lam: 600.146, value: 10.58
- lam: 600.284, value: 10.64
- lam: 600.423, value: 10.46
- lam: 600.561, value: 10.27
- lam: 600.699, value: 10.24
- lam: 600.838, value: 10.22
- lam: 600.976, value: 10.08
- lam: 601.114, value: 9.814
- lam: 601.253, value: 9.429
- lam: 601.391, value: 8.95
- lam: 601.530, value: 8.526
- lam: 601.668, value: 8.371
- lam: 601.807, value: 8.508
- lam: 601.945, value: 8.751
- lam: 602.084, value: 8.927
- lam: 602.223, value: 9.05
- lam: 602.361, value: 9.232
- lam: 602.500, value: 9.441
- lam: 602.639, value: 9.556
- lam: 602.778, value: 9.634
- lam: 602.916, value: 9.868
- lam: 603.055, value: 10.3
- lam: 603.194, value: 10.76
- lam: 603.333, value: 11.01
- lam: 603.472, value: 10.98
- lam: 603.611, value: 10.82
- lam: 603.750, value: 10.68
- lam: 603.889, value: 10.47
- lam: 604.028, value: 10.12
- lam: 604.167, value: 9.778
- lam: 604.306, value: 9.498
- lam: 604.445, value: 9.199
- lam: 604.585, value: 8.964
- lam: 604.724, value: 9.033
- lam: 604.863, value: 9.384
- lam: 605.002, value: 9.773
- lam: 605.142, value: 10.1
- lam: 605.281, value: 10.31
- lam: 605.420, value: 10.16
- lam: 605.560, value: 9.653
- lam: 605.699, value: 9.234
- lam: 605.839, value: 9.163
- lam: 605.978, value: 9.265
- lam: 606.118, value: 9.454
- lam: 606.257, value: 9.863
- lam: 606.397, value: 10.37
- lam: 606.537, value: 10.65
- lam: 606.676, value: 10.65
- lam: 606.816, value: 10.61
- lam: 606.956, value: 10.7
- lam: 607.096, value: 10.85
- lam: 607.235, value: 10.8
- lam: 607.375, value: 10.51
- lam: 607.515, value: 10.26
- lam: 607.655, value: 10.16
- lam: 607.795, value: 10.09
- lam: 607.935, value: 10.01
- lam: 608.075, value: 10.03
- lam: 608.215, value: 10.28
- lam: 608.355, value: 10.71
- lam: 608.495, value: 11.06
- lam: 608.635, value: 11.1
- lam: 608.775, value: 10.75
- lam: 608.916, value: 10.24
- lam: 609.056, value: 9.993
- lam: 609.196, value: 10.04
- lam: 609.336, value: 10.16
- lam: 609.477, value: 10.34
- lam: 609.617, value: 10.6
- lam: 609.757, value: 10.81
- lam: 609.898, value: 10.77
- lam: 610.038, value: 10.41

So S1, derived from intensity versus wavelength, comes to 0.225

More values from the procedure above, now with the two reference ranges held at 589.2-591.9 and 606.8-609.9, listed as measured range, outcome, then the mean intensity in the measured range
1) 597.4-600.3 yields 0.201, 9.69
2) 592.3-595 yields 0.159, 9.78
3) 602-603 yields 0.100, 9.39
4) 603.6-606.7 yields 0.185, 9.82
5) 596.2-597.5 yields 0.093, 9.66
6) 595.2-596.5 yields 0.011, 10.3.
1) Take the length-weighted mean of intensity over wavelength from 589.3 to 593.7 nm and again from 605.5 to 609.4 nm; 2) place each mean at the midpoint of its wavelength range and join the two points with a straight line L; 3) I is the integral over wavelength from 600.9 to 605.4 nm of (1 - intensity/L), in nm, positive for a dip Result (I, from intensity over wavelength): 0.22 nm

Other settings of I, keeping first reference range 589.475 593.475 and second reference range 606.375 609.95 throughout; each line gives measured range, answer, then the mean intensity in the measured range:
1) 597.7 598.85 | 0.080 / 9.45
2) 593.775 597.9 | 0.018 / 10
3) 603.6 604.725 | 0.056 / 9.84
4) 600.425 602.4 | 0.175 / 9.35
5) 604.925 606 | 0.069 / 9.73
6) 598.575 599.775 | 0.066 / 9.63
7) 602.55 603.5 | 0.006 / 10.3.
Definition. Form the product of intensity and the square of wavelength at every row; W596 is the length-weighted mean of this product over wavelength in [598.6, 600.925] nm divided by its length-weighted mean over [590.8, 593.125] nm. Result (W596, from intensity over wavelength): 1.1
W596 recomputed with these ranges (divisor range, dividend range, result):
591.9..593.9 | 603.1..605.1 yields 1.10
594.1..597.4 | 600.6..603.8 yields 0.98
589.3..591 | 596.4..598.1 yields 0.95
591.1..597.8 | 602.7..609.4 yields 1.07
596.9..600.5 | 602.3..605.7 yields 1.04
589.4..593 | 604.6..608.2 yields 1.06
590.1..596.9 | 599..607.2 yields 1.01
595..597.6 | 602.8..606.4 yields 1.01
